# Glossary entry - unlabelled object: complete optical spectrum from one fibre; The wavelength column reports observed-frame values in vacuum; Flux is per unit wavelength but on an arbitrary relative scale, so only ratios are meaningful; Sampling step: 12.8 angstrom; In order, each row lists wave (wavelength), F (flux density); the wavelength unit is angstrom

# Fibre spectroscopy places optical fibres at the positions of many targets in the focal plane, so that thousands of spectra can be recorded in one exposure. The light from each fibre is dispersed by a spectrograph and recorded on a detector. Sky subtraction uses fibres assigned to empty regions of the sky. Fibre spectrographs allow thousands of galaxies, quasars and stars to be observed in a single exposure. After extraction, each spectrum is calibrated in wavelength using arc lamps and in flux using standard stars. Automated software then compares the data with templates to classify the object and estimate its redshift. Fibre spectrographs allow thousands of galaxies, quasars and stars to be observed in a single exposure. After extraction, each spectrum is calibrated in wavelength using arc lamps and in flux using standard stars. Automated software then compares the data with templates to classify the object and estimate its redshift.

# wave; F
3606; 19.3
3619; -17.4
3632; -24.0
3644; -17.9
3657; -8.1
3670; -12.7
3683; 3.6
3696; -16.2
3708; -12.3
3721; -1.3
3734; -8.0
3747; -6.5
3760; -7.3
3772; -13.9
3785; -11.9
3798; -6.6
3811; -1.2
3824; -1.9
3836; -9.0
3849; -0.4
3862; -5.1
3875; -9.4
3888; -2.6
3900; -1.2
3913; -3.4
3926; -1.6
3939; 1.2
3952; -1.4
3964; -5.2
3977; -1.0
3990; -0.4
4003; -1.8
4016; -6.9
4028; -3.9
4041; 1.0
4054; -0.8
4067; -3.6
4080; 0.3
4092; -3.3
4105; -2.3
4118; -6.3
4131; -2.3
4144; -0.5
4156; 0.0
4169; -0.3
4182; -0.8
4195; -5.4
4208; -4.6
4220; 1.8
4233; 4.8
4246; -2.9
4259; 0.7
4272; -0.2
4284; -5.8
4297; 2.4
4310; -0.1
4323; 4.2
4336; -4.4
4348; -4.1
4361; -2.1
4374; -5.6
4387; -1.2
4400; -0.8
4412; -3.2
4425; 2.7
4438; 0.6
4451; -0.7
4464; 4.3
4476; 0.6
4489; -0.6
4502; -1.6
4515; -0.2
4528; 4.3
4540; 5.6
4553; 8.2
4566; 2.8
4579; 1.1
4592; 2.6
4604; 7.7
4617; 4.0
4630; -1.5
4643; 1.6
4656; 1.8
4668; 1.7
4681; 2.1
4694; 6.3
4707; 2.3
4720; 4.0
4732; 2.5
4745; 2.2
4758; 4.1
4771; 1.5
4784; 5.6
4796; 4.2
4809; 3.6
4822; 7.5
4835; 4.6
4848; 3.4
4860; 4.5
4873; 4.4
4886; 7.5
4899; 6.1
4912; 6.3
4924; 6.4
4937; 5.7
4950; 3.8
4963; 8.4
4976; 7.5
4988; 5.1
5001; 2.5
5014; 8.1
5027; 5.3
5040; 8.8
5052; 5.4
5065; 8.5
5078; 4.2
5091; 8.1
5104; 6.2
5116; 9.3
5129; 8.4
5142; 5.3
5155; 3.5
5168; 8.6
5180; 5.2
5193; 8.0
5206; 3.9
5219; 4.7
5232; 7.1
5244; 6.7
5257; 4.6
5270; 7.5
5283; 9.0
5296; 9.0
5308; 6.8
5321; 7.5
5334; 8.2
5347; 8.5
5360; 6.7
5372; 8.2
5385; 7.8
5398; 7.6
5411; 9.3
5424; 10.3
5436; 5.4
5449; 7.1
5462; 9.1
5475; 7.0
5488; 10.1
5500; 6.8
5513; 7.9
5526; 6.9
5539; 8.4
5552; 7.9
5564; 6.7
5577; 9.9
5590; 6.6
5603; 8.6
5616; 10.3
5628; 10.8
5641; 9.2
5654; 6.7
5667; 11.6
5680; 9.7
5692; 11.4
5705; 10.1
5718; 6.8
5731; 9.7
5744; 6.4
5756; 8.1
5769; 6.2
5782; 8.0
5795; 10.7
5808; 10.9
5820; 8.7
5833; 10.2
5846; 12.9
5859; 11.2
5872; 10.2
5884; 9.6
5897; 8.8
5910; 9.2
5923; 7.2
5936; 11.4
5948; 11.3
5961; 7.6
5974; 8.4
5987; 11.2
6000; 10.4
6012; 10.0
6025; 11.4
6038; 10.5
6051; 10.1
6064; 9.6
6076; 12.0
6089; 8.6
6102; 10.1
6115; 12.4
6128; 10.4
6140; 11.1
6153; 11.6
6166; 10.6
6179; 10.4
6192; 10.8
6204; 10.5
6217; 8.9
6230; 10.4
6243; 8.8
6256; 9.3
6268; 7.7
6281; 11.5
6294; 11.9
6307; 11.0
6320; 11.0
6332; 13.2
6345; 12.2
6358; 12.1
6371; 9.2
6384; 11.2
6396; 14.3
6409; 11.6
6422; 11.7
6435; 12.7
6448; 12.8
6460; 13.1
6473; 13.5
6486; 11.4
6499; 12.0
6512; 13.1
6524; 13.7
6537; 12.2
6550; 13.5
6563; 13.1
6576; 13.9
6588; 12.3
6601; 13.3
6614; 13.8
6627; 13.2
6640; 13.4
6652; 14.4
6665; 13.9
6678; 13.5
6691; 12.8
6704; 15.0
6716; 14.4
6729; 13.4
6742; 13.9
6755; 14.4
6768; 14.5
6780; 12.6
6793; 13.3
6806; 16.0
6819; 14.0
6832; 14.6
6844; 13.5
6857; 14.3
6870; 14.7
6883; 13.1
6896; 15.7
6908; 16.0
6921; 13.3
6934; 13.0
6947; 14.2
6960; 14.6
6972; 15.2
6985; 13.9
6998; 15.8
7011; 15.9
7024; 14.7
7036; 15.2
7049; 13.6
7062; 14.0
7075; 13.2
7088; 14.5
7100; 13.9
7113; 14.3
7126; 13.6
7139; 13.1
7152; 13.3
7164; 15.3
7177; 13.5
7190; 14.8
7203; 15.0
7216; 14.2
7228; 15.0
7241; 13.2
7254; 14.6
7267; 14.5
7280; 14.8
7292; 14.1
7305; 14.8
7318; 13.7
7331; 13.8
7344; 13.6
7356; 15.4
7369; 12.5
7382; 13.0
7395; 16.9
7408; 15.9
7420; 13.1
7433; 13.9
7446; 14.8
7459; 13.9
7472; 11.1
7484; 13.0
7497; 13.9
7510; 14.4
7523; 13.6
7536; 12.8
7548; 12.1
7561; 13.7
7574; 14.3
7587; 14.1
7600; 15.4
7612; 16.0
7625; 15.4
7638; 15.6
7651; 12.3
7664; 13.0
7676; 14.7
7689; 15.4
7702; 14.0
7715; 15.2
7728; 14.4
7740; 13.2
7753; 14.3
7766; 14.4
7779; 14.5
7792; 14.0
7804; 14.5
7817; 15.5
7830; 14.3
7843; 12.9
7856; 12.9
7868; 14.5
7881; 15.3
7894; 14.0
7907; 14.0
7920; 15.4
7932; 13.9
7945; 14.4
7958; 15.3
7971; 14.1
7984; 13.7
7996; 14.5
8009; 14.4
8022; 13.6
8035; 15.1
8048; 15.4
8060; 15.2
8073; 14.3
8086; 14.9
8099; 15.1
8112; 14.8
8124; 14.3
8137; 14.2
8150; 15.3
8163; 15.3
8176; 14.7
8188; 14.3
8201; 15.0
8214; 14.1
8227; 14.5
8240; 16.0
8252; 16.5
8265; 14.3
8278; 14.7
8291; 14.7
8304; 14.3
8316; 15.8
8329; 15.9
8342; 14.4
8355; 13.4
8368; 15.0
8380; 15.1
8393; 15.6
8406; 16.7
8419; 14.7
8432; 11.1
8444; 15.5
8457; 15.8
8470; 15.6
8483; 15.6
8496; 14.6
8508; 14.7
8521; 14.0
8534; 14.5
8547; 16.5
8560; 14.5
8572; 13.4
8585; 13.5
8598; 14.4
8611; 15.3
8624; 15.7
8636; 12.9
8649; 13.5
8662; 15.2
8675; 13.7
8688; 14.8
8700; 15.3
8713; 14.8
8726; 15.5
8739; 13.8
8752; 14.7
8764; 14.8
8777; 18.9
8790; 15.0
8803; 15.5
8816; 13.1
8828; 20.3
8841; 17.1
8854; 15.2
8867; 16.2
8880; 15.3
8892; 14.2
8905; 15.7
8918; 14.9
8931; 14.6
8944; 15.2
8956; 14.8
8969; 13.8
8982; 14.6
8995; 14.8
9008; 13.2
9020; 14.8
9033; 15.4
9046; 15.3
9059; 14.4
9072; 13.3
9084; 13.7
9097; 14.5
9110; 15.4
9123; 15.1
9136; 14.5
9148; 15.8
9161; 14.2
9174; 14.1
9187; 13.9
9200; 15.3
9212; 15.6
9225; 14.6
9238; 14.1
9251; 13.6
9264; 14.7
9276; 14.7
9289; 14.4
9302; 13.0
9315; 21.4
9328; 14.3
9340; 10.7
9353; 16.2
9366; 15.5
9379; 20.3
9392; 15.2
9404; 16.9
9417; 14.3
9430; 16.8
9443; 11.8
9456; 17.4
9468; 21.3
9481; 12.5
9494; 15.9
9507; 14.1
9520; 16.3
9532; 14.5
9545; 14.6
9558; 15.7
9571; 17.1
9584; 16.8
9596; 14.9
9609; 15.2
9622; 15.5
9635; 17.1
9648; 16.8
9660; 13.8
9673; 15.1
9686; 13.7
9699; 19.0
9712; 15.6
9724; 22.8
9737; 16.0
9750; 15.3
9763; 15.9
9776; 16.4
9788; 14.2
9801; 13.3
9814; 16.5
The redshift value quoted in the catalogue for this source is 0.45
